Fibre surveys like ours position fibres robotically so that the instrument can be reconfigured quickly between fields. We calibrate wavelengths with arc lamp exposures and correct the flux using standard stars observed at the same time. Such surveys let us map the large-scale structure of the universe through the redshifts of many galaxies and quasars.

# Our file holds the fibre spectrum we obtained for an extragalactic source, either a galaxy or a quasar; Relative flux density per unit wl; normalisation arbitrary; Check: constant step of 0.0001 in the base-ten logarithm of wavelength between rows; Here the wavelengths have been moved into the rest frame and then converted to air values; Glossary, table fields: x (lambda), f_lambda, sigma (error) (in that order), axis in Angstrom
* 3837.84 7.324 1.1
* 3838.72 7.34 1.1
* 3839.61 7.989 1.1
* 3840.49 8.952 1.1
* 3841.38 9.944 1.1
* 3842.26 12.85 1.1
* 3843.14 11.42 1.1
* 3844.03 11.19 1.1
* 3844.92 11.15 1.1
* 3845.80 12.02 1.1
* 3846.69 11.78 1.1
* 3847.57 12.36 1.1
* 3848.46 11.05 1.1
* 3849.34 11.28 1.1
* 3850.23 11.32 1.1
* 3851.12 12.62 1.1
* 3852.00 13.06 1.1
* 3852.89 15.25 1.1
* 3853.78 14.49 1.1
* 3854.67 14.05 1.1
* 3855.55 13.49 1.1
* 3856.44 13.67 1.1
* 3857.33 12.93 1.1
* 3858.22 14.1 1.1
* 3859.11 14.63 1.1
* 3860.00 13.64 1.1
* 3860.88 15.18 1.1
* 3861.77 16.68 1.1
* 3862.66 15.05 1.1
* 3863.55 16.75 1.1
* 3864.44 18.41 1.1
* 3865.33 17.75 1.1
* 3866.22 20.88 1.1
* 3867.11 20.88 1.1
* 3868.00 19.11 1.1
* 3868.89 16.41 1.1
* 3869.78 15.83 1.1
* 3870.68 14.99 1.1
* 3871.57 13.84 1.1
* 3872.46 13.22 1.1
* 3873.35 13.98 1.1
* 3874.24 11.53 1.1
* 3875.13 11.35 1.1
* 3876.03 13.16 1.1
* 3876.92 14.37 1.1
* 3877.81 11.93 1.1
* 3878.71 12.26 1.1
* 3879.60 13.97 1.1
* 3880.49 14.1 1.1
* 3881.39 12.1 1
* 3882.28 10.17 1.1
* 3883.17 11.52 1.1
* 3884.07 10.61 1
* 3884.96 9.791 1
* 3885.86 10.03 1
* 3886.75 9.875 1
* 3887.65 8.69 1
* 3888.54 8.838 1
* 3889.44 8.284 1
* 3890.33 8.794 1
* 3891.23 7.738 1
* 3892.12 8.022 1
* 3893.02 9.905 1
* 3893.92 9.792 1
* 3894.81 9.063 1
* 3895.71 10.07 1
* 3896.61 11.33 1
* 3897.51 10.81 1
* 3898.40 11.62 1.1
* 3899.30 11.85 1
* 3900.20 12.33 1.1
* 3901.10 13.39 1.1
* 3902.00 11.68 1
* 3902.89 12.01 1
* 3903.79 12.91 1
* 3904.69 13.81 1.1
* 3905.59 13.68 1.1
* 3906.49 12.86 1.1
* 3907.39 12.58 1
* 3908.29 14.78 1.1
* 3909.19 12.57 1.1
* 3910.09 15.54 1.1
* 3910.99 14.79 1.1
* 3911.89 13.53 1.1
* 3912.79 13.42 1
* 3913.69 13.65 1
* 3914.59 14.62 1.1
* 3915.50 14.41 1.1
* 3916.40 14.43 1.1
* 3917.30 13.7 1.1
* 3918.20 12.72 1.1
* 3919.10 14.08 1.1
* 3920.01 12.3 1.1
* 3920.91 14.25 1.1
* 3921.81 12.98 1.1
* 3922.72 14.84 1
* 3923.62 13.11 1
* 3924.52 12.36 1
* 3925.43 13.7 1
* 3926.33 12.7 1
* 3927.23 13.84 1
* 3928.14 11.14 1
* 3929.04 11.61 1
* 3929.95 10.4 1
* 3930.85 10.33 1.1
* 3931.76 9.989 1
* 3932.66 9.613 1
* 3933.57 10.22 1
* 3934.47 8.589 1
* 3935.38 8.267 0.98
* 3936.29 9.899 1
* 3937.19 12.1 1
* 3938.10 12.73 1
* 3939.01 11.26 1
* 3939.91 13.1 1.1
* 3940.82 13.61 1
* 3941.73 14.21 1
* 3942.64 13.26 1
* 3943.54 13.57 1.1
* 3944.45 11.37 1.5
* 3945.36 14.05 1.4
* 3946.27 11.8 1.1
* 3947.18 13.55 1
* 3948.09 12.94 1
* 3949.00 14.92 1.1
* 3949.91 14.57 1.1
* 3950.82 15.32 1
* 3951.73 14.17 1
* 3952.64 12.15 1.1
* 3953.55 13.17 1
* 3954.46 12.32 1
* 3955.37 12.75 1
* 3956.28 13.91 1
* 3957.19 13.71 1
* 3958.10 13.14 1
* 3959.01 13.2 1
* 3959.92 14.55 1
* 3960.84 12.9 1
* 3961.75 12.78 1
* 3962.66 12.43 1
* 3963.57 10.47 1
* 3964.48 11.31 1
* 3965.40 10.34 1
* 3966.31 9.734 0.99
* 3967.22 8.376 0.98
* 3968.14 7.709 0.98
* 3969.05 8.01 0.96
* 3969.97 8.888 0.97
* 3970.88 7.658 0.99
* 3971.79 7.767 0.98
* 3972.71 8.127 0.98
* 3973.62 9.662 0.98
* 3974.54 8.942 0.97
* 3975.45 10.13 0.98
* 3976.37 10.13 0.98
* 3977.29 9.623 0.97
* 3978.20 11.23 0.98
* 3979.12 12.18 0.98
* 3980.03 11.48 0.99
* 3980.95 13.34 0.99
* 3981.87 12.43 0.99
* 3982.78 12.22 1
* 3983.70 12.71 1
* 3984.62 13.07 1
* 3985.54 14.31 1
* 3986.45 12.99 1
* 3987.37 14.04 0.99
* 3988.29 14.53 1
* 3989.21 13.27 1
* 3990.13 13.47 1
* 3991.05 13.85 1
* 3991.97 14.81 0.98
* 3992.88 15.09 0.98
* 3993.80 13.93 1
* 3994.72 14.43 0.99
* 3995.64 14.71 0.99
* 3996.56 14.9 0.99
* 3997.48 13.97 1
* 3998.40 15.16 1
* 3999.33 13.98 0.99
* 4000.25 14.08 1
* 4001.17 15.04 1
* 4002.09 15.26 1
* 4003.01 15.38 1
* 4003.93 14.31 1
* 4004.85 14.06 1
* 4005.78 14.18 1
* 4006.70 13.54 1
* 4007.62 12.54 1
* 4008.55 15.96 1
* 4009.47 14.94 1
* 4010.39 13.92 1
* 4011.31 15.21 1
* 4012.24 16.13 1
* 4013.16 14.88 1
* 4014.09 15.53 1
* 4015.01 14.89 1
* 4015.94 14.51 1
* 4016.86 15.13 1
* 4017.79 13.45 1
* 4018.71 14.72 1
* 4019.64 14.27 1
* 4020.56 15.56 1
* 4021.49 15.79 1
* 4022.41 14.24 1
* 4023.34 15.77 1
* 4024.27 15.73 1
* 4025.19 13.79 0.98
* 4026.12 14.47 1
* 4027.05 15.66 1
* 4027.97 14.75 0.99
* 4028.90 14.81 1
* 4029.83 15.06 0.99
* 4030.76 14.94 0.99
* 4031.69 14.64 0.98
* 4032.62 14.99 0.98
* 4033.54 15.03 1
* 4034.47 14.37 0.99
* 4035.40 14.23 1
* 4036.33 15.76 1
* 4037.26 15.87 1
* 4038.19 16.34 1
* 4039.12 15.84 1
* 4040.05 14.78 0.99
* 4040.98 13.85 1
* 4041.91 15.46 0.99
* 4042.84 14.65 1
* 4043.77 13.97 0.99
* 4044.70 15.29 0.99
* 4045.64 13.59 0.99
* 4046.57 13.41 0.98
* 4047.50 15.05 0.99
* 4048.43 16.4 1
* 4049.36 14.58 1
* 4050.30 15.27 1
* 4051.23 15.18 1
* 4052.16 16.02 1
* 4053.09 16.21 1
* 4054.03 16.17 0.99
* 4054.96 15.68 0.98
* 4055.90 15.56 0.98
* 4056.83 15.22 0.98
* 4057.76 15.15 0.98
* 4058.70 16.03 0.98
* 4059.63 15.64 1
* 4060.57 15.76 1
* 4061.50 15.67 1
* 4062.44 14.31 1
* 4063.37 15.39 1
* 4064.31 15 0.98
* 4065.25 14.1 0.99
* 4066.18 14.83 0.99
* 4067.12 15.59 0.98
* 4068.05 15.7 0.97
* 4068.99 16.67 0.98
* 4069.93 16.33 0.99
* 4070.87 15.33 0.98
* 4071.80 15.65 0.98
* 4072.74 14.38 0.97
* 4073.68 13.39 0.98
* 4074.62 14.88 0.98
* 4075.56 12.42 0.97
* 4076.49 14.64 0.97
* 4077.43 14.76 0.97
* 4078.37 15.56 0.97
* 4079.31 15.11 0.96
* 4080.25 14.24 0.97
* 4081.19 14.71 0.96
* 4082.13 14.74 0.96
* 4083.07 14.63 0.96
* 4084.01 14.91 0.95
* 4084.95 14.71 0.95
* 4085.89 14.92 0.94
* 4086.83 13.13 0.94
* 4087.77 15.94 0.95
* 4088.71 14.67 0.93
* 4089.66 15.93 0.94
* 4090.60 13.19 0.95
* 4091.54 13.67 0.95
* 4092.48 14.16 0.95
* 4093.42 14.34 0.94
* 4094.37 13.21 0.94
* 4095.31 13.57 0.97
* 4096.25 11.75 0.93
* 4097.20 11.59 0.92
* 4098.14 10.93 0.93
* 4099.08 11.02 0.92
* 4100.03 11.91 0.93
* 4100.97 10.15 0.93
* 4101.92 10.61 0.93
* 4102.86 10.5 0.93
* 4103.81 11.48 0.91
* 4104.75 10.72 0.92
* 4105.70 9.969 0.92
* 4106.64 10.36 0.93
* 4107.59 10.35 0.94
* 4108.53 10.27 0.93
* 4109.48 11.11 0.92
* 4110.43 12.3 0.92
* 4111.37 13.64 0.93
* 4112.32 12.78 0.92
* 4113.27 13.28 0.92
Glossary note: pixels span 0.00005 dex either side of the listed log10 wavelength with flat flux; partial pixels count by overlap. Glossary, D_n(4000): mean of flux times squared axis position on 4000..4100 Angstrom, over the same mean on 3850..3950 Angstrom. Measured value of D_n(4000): 1.2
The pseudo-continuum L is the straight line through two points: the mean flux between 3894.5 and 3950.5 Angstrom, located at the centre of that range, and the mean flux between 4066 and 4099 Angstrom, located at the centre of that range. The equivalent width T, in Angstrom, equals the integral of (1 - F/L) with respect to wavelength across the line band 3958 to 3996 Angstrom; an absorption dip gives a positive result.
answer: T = 4.2 Angstrom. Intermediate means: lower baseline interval 12.6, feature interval 11.7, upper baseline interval 14.4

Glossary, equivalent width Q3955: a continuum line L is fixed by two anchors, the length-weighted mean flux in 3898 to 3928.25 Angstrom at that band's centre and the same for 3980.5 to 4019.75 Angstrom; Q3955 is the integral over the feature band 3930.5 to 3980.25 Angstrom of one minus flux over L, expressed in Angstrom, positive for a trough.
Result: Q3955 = 8.21 Angstrom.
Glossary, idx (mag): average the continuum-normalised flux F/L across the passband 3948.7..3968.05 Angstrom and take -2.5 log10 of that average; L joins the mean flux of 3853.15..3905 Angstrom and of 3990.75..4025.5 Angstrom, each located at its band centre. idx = 0.12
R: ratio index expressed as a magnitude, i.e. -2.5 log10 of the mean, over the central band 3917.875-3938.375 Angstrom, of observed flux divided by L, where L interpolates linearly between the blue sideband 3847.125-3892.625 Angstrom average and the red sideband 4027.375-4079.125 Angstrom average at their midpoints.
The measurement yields 0.17 mag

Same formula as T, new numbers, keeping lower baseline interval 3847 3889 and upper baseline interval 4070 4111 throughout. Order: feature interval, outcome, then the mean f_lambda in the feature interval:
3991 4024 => -3.3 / 14.7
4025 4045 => -2.5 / 14.9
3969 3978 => 3.0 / 9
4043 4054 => -1.5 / 15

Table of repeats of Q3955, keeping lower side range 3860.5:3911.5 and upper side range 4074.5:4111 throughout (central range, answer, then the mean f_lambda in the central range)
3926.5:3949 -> 1.9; 11.8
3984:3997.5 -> -1.2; 14.1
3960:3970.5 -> 2.0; 10.4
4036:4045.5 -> -1.6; 15.1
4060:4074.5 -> -2.5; 15.2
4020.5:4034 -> -2.1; 15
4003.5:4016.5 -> -1.7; 14.6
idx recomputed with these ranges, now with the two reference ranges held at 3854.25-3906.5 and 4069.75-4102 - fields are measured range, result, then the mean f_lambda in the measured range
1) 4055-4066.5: -0.112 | 15.2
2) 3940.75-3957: -0.018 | 13.4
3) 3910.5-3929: -0.035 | 13.5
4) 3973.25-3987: 0.148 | 11.7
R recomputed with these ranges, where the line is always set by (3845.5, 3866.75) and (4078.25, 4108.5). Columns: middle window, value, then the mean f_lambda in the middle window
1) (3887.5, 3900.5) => 0.393 mag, 9.81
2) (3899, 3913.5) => 0.061 mag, 13.3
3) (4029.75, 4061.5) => -0.150 mag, 15.2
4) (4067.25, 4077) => -0.147 mag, 15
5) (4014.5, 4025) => -0.117 mag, 14.9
